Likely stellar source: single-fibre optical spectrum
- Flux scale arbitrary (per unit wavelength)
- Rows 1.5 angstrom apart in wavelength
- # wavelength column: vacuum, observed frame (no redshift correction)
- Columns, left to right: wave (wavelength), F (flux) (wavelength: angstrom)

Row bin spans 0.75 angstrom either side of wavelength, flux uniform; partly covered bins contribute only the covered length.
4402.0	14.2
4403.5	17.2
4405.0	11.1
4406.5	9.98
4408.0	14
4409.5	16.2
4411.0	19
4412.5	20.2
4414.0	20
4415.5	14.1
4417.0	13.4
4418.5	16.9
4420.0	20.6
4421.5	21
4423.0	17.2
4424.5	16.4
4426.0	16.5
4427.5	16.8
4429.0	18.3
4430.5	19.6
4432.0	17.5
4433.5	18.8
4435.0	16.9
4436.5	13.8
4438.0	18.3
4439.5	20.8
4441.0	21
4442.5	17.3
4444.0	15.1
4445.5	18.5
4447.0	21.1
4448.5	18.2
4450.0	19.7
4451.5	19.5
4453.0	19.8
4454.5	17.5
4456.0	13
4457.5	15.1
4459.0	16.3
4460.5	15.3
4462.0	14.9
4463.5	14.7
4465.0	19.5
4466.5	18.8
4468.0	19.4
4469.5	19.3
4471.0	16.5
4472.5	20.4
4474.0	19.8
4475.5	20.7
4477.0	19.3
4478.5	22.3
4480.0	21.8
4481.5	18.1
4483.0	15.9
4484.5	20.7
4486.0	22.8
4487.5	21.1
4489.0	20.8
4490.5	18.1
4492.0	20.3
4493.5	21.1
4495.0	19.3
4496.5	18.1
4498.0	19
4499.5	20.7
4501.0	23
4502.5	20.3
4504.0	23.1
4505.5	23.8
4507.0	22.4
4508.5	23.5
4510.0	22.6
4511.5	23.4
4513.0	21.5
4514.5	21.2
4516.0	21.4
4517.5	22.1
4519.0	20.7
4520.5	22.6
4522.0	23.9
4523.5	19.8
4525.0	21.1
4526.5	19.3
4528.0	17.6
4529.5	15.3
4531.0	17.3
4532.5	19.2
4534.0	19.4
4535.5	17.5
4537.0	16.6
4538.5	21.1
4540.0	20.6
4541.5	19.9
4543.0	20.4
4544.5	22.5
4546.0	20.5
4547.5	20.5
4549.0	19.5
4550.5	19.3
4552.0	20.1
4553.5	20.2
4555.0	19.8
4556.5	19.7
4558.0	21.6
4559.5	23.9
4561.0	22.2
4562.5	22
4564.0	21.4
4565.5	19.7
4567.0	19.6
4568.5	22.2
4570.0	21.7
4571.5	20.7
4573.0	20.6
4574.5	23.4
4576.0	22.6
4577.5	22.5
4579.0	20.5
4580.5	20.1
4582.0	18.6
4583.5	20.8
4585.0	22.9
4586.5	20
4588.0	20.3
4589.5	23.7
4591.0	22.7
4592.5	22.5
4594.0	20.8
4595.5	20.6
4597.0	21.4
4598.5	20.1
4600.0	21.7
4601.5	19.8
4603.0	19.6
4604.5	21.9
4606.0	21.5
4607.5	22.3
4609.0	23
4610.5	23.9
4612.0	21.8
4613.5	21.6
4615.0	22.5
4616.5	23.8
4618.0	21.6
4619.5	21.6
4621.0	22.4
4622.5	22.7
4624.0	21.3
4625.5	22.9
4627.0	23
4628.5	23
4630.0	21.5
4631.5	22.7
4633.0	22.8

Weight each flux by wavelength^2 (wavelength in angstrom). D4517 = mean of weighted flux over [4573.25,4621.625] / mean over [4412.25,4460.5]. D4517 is 1.31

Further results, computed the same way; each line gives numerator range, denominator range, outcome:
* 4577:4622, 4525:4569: 1.10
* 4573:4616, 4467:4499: 1.15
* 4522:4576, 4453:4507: 1.09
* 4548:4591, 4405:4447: 1.30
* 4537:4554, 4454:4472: 1.26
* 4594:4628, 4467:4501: 1.16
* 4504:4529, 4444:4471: 1.26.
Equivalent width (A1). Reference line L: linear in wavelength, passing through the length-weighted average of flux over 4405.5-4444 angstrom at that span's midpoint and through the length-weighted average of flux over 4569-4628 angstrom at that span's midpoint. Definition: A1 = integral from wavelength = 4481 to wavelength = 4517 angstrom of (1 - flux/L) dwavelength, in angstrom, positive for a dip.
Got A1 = -3.3 angstrom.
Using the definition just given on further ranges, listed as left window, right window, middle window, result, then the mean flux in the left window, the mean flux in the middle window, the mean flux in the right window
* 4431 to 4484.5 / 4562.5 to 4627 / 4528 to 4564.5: 0.8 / 18.2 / 20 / 21.6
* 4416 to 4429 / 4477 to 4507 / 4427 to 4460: 0.8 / 17.3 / 17.8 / 20.6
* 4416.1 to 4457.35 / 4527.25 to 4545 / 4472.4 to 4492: -1.9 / 17.9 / 20.1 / 18.9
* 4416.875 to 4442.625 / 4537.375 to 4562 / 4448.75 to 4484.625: 1.1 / 18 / 18.2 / 20.7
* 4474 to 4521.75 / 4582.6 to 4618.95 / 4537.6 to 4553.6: 0.7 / 21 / 20.4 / 21.7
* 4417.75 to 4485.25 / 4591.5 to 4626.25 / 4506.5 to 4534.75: -1.4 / 18.2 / 20.7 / 21.8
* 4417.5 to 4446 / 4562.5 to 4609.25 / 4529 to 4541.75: 1.0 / 17.9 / 18.6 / 21.3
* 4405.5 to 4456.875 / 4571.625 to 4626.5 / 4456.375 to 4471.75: 1.2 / 17.5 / 16.9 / 21.7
